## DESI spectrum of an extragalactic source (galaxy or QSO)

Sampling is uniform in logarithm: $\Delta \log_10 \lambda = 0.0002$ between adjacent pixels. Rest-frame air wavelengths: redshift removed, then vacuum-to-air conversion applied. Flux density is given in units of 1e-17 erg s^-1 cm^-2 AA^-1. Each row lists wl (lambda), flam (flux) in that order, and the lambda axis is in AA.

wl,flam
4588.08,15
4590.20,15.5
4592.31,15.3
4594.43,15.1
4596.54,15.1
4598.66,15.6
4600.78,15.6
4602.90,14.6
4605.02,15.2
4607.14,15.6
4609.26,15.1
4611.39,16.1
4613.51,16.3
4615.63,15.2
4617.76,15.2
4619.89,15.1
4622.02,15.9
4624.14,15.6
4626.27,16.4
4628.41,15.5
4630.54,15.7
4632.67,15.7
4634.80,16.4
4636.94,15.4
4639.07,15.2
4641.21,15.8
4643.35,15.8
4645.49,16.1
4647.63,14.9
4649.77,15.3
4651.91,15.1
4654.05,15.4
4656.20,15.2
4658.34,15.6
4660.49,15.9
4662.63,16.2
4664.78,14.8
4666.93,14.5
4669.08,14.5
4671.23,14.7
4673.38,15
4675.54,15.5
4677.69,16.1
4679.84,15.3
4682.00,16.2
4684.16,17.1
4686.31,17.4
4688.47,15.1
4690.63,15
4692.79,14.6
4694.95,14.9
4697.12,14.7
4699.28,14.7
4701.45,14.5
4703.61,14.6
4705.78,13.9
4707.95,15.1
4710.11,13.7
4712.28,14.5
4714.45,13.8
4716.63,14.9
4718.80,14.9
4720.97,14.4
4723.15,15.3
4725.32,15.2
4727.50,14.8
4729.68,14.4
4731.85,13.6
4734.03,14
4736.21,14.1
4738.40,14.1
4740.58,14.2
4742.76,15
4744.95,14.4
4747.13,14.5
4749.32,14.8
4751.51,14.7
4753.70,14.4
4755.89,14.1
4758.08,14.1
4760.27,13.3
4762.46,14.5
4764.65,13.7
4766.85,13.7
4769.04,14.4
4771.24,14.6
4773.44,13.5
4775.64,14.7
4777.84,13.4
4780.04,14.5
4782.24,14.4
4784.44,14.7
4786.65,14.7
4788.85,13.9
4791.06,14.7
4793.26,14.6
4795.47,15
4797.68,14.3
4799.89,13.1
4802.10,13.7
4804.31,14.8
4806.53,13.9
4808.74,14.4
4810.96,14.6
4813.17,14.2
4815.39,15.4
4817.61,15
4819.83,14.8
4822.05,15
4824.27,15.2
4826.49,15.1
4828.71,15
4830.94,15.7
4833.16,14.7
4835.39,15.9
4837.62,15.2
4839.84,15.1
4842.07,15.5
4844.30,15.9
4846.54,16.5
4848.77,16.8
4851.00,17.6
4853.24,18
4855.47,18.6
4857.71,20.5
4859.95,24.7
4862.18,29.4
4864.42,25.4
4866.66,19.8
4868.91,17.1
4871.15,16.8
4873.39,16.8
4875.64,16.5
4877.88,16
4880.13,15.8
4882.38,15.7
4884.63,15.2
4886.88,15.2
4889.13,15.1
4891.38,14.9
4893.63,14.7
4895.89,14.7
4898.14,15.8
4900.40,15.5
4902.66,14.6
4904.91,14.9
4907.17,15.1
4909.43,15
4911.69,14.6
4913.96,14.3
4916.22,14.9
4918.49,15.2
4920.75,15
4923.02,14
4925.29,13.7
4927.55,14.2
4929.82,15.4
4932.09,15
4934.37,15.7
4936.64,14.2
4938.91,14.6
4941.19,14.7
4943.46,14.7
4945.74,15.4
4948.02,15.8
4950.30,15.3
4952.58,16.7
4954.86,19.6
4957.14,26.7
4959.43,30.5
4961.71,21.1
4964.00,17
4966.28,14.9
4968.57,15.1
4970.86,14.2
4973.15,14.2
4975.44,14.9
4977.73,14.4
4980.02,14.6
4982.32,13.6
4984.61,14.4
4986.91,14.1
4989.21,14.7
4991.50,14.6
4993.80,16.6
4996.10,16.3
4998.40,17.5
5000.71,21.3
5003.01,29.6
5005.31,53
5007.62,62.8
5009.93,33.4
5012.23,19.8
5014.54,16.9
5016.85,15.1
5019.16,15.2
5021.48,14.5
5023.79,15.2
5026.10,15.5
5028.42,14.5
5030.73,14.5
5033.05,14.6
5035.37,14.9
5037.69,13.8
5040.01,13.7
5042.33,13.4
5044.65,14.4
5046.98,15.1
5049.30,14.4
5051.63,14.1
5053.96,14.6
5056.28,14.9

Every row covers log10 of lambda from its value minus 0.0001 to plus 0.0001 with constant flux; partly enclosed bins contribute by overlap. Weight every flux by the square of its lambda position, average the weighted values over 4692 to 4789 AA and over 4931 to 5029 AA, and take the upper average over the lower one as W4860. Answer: 1.47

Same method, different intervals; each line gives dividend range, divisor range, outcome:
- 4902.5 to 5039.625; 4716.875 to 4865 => 1.25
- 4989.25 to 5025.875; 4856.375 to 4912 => 1.44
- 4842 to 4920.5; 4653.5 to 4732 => 1.22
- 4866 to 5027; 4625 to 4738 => 1.30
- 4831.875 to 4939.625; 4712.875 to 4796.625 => 1.20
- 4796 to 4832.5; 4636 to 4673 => 1.02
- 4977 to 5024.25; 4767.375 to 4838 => 1.60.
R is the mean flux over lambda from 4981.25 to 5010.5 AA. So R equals 24.6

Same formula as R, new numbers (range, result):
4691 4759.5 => 14.5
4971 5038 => 19.5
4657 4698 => 15.4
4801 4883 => 16.8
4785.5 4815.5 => 14.3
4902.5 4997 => 15.8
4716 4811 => 14.3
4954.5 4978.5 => 18.4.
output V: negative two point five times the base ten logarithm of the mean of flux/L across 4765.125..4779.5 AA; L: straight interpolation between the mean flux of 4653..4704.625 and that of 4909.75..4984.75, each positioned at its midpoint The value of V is 0.111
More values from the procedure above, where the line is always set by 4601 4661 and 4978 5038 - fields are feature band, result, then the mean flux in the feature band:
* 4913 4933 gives 0.28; 14.6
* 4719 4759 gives 0.16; 14.5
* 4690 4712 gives 0.13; 14.6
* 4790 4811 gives 0.22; 14.3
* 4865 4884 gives 0.09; 17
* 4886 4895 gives 0.24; 15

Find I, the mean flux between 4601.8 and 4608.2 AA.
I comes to 15.1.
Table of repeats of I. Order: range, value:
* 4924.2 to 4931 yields 14.5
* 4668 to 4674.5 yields 14.7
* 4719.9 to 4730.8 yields 14.8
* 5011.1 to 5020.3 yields 16.7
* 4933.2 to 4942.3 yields 14.8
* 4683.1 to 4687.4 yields 17.3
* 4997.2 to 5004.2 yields 22.9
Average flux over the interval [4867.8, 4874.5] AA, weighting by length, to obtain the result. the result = 16.9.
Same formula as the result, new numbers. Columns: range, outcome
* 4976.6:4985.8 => 14.2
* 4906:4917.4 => 14.8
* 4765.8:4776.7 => 14.2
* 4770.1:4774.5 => 14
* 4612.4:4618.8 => 15.6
